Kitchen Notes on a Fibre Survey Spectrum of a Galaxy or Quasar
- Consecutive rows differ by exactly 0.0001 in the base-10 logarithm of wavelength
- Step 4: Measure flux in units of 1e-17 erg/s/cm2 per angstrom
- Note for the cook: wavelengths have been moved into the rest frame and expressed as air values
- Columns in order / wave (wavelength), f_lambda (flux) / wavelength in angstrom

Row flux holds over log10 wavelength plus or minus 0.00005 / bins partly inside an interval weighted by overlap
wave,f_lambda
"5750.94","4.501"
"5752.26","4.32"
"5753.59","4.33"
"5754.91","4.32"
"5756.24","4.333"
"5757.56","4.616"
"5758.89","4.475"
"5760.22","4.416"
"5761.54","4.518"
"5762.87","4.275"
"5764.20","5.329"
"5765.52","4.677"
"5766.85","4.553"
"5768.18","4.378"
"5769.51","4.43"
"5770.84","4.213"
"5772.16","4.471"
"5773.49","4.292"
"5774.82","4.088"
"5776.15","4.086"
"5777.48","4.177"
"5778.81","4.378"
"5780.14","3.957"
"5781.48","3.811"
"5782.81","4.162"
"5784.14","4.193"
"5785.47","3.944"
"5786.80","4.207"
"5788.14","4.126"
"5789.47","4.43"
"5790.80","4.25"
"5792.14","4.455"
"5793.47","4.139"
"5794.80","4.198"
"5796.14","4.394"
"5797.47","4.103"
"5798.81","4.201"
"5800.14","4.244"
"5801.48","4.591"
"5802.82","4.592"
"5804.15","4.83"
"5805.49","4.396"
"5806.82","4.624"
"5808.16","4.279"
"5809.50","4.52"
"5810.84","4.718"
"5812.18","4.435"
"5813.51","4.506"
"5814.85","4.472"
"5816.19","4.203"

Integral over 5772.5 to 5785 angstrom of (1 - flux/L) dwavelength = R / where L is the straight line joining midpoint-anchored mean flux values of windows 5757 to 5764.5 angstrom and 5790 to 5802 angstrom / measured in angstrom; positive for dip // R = 0.8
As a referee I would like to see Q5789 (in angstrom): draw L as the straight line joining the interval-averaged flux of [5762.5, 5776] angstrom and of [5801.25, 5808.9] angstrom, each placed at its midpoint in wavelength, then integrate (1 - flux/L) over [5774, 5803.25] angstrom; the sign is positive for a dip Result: 1.9 angstrom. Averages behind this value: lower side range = 4.46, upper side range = 4.55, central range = 4.21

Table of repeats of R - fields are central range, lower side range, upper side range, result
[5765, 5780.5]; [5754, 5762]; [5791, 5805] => 0.4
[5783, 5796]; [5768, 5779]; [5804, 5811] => 0.5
